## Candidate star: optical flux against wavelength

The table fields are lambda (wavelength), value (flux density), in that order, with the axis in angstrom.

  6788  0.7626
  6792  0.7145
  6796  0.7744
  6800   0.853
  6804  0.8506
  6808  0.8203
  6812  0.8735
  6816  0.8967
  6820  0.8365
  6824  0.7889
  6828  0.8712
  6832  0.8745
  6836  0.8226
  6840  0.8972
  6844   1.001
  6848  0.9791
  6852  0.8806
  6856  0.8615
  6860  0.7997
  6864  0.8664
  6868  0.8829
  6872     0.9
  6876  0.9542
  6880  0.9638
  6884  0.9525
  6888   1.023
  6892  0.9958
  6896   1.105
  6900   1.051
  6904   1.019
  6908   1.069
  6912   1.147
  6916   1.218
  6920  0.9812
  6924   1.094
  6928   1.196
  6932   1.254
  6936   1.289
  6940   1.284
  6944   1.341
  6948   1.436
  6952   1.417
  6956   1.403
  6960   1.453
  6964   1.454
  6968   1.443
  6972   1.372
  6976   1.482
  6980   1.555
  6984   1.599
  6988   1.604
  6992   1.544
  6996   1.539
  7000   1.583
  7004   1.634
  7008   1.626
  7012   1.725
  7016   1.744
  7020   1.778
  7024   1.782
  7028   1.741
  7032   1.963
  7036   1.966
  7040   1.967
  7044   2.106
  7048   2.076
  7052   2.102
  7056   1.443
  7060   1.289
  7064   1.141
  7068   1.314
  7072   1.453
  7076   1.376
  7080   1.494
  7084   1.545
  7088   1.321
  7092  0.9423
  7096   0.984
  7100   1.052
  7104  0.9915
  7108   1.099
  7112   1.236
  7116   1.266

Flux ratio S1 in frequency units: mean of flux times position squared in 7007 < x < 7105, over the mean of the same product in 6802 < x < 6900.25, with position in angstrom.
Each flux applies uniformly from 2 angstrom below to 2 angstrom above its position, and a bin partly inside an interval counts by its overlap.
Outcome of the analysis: 1.82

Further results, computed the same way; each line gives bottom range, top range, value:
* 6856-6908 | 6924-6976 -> 1.44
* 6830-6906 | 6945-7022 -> 1.70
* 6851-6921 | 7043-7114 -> 1.48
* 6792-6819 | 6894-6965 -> 1.53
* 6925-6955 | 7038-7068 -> 1.34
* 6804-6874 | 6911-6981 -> 1.56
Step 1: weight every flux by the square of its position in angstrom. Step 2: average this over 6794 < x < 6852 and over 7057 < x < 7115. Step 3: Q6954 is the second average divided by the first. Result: 1.54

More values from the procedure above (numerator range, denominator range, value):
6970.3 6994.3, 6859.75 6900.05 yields 1.65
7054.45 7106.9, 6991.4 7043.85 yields 0.73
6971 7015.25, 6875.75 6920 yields 1.55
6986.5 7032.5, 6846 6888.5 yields 1.92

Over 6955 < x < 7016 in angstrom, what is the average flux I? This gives 1.54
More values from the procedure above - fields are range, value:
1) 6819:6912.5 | 0.937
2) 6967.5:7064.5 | 1.68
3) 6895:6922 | 1.08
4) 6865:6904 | 0.98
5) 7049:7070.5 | 1.49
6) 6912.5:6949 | 1.22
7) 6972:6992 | 1.54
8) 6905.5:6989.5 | 1.33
